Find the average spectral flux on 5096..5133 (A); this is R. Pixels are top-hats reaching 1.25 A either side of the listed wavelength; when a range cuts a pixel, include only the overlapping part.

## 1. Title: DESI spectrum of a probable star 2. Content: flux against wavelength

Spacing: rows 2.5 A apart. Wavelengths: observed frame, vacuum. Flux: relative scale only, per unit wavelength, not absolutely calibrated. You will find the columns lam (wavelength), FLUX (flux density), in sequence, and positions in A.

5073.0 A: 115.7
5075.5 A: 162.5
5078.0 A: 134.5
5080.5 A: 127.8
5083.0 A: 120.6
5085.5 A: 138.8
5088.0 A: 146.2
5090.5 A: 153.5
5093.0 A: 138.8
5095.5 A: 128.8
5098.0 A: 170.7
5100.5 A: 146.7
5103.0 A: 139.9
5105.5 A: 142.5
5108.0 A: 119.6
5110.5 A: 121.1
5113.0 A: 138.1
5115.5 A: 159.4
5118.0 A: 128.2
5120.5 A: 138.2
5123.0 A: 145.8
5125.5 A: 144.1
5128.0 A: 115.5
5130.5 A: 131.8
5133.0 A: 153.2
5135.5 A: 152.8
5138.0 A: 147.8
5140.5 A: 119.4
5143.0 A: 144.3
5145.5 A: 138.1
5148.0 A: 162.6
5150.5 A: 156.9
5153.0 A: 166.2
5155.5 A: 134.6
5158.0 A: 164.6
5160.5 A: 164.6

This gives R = 139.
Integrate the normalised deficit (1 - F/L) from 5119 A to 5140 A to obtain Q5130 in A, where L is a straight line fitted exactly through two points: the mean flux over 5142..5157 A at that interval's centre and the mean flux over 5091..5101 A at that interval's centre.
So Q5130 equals 1.3 A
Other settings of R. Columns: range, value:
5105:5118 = 135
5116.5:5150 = 141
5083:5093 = 142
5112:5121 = 141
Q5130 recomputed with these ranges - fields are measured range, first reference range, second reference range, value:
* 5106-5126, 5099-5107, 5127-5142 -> 0.56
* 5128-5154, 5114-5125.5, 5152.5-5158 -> 0.44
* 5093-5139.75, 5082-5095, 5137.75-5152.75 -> 0.87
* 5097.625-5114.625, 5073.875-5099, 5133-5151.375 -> 0.54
